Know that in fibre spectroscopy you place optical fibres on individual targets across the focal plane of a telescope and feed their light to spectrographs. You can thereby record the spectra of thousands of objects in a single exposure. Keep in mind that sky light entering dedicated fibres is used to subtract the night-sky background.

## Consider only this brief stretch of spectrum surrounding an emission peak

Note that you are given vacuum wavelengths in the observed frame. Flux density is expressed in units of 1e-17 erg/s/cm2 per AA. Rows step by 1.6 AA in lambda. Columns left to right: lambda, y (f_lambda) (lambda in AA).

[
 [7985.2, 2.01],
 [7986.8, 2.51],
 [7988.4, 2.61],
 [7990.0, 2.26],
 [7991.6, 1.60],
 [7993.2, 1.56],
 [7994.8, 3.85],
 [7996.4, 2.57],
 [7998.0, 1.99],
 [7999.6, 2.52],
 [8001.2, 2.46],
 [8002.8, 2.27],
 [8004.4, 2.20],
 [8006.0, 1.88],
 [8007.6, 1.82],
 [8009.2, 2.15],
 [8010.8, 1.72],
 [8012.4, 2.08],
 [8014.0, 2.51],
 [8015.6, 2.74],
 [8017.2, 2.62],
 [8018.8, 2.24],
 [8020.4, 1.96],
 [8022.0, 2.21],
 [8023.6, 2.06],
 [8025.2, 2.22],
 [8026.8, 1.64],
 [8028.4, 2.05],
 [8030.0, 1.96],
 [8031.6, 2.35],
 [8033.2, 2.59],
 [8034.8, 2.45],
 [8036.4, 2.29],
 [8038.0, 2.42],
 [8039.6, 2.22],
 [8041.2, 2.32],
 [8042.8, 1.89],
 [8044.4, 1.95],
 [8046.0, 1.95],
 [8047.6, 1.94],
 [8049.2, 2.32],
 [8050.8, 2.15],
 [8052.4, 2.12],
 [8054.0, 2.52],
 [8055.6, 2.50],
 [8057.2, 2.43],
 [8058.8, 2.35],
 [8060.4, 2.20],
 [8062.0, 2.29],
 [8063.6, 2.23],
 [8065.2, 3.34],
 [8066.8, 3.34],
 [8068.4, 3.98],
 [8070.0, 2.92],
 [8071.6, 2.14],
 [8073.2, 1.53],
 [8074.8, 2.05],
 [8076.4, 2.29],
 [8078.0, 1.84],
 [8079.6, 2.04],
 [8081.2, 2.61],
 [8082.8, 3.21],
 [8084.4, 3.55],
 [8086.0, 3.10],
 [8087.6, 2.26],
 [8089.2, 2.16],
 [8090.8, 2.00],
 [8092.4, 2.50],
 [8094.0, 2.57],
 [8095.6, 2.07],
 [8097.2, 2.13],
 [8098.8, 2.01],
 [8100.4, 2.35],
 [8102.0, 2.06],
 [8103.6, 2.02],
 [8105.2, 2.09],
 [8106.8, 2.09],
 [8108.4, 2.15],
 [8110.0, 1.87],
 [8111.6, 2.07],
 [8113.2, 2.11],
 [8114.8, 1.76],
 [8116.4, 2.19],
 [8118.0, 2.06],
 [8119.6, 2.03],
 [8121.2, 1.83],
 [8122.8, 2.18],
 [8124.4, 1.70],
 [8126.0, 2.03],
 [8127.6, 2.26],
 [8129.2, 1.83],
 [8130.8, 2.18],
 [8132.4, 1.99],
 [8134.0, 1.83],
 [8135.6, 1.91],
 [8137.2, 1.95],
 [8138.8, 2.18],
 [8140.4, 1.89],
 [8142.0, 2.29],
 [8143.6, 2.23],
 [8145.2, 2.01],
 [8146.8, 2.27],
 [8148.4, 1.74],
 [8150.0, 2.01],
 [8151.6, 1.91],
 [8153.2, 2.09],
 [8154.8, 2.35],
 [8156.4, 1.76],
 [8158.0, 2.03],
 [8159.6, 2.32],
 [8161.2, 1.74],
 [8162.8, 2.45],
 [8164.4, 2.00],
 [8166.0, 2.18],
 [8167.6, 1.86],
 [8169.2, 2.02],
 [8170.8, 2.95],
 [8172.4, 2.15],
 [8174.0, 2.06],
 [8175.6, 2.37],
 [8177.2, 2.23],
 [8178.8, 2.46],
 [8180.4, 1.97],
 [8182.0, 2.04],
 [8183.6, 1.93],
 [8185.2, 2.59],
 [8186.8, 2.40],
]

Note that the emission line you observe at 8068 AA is [S II]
